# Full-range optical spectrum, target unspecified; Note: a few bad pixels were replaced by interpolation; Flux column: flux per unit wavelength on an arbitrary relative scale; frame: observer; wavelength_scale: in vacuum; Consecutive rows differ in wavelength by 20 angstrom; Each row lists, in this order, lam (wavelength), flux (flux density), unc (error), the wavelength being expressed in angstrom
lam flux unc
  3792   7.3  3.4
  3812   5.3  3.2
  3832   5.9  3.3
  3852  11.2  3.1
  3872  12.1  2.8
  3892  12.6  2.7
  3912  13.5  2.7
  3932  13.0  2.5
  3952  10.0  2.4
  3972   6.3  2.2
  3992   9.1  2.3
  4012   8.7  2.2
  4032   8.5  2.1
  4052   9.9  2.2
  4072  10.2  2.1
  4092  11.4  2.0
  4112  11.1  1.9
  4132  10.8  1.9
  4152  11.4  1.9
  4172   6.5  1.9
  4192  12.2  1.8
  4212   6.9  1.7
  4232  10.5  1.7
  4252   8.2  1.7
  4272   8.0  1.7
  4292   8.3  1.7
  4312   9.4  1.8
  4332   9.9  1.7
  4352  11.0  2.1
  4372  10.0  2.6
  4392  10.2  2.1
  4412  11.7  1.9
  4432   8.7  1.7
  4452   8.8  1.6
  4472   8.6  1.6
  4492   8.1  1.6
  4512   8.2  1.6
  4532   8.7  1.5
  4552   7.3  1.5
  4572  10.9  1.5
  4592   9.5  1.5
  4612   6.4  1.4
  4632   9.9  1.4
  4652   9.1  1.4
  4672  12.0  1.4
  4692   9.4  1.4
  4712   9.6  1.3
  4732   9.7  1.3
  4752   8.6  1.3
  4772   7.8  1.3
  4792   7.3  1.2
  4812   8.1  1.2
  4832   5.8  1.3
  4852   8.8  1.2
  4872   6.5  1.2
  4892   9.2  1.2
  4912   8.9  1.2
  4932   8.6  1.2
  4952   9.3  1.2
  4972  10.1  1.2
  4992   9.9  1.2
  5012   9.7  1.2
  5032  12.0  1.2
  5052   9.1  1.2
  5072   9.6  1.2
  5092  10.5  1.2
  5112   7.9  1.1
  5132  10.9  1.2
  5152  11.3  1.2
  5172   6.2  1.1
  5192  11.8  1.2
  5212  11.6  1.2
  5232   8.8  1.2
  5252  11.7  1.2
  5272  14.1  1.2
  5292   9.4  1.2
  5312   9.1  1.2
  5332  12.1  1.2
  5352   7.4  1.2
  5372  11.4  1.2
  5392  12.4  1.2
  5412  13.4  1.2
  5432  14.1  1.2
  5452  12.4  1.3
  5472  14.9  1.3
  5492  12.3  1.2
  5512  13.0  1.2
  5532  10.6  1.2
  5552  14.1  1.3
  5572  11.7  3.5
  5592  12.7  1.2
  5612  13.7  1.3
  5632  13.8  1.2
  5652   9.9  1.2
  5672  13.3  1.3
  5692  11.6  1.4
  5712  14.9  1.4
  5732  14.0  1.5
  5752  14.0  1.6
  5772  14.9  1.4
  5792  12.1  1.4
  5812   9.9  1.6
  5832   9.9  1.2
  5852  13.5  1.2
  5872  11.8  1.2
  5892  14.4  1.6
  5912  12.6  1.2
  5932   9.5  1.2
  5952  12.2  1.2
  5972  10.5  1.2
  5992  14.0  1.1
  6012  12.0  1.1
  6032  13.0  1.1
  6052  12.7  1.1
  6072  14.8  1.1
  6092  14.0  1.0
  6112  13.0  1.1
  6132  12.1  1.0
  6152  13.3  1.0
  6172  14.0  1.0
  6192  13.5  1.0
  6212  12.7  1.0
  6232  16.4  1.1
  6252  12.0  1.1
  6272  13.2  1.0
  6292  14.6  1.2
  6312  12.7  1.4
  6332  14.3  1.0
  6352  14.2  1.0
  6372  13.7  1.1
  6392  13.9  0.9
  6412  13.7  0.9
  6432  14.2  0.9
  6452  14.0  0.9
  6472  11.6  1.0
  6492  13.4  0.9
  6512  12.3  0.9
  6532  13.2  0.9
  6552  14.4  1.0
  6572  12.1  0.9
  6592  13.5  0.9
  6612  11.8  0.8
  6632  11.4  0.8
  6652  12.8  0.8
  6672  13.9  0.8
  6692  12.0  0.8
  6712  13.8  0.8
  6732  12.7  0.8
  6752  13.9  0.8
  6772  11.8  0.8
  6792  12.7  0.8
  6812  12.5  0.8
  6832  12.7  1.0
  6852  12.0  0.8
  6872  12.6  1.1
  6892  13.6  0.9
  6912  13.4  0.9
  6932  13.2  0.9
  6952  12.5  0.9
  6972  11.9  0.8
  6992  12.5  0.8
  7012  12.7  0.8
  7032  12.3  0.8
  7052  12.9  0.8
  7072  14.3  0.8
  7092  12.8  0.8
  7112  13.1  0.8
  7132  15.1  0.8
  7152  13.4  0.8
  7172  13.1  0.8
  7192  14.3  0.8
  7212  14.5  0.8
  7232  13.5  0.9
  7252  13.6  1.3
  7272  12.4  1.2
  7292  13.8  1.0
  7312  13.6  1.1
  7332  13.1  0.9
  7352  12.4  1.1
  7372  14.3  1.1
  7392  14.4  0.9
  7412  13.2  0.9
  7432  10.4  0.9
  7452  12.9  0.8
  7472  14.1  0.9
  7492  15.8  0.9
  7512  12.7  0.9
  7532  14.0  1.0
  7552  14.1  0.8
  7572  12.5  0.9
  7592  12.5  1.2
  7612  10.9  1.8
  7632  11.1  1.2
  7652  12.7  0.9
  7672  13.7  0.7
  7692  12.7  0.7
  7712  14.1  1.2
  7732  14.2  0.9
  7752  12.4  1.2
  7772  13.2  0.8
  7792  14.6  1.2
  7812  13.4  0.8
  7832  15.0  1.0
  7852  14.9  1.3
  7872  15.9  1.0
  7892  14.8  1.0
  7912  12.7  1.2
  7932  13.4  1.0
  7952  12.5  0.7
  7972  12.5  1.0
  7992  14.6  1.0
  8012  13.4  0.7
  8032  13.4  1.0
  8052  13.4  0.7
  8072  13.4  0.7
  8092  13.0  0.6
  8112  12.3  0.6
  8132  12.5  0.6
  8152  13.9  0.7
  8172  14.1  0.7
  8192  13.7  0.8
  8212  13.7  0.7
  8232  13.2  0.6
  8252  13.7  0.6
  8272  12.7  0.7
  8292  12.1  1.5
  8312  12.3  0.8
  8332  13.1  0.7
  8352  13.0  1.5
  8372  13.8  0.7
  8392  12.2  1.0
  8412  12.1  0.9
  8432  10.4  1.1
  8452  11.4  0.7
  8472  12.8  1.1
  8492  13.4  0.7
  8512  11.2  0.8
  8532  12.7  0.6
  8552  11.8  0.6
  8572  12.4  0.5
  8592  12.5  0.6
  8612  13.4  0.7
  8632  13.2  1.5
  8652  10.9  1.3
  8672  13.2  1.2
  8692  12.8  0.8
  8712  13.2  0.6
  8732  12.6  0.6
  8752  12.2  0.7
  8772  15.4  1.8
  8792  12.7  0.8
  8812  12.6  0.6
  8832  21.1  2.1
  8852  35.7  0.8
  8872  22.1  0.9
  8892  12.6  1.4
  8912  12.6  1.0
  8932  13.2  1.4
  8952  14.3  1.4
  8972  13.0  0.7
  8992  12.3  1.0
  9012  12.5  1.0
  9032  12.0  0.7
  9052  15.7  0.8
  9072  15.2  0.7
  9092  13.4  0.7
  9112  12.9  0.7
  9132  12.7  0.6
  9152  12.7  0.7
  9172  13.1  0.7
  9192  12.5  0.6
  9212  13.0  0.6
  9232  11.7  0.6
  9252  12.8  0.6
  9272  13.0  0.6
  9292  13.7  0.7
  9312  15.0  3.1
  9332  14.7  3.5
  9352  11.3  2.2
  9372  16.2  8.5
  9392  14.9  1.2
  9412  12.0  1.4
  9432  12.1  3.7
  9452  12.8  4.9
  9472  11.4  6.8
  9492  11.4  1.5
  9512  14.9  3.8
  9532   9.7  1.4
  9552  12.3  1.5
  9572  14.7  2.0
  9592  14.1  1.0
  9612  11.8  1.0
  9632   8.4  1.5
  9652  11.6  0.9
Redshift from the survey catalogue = 0.35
